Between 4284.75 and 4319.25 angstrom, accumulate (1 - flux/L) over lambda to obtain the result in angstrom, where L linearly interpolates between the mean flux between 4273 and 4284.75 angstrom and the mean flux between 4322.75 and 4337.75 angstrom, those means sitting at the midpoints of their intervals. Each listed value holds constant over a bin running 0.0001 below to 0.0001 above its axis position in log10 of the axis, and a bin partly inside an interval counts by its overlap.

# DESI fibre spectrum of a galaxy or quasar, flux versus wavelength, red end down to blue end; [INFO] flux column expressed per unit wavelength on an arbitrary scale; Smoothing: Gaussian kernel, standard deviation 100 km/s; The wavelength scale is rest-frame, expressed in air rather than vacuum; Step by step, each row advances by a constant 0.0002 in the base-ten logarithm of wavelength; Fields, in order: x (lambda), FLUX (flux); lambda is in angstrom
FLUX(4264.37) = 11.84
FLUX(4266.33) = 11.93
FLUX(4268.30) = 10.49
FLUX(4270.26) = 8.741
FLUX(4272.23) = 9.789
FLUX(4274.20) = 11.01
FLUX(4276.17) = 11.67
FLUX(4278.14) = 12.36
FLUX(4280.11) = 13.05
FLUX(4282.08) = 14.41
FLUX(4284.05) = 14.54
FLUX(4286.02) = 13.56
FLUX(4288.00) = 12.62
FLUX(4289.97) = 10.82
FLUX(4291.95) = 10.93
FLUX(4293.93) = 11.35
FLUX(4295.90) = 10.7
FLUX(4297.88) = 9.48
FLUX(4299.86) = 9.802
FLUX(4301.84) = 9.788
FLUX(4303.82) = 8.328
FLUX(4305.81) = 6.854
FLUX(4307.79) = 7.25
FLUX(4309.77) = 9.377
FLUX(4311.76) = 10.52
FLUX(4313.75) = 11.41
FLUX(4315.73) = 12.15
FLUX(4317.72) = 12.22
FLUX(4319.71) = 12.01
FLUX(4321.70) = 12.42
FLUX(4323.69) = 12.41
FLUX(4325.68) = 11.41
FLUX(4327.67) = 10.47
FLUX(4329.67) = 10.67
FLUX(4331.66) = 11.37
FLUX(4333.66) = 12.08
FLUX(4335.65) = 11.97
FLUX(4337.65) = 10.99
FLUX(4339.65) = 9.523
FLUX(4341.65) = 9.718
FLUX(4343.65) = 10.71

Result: 4.8 angstrom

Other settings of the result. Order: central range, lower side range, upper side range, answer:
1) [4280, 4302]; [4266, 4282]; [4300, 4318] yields -2.6 angstrom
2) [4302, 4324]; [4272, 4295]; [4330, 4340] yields 2.4 angstrom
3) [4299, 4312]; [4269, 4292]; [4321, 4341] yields 3.2 angstrom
